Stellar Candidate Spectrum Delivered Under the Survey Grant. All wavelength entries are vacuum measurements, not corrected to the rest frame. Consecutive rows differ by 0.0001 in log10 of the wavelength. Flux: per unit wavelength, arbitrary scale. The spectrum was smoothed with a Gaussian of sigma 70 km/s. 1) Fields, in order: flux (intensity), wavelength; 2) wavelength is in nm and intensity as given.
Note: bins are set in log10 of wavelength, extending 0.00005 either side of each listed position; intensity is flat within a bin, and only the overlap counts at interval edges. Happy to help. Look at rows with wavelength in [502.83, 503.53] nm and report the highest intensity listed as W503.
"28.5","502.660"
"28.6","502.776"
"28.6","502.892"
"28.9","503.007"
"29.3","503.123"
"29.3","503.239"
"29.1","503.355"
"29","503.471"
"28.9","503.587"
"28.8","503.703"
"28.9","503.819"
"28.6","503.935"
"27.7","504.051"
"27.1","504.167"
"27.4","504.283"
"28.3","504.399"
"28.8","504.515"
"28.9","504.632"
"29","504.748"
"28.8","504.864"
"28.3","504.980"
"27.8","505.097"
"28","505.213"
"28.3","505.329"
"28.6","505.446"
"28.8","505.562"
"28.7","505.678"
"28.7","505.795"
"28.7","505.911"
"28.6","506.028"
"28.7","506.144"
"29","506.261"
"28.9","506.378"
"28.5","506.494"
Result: 29.3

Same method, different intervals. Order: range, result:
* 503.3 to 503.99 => 29.1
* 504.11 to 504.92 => 29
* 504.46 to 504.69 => 28.9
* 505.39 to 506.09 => 28.8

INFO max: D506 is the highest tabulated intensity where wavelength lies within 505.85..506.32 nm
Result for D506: 29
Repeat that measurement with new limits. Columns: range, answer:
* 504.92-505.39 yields 28.3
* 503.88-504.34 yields 28.6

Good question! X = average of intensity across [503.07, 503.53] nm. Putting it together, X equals 29.1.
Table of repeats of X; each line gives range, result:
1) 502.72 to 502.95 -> 28.7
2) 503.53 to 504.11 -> 28.6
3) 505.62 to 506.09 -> 28.7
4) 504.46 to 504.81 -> 28.9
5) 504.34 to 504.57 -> 28.6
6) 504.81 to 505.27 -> 28.2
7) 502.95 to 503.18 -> 29.1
